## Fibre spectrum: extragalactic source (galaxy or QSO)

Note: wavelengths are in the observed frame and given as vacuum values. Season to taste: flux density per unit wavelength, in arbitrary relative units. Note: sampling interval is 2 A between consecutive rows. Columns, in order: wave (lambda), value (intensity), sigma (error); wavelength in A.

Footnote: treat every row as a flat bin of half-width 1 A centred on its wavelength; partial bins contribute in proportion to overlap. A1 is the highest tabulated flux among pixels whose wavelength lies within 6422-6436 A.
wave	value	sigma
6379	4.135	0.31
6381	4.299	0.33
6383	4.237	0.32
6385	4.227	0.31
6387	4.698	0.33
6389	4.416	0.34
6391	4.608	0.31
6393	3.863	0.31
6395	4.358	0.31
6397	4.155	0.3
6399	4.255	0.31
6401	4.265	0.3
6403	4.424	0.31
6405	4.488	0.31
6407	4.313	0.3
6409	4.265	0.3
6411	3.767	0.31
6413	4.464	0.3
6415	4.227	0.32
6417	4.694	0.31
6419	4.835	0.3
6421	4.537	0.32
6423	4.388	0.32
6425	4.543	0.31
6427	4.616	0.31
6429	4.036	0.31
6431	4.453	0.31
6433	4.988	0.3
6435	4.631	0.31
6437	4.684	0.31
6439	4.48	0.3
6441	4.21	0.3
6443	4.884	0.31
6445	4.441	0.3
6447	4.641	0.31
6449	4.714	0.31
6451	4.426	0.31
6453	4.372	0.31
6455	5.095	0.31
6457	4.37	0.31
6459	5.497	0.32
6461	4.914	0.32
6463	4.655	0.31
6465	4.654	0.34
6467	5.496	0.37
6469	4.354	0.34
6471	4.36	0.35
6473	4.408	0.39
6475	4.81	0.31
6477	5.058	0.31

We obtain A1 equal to 4.988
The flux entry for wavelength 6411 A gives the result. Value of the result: 3.767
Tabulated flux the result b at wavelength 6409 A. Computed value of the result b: 4.265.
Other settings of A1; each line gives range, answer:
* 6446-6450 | 4.714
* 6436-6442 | 4.684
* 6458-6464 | 5.497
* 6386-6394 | 4.698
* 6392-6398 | 4.358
